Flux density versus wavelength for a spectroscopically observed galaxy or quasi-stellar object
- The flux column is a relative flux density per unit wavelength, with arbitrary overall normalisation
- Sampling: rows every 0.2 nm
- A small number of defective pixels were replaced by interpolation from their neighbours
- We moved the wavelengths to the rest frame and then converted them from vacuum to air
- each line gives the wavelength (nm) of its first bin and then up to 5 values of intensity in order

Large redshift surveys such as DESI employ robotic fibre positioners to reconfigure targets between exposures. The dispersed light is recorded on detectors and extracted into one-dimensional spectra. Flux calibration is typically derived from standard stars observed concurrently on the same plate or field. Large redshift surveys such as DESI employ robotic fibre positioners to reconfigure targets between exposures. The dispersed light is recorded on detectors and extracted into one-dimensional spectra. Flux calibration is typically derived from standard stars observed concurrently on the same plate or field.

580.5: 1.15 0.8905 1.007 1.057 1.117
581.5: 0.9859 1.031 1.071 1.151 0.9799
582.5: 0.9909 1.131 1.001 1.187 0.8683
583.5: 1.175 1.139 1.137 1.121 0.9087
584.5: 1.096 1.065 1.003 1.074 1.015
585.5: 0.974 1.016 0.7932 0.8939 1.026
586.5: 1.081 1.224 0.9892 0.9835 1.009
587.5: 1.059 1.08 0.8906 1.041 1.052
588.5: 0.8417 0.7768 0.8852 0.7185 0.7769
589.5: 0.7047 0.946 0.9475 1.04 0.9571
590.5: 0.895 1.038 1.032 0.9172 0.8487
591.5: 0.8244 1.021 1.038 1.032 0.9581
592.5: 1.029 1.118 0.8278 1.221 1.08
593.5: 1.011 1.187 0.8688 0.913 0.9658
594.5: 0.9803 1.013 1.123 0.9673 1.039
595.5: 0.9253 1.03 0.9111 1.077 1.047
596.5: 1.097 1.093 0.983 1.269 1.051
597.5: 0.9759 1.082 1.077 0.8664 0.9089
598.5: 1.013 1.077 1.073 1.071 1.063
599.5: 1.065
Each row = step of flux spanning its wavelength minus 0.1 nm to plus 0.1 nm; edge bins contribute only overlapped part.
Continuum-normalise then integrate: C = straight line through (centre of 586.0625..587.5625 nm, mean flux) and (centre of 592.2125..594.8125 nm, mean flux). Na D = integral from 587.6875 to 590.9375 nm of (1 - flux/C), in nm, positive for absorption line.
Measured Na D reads 0.37 nm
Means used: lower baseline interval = 1.04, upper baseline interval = 1.01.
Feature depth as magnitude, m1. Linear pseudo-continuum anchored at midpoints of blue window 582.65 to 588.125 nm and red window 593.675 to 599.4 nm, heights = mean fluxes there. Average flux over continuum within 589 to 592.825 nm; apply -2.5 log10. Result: 0.100 mag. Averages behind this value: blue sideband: 1.03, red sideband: 1.02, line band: 0.938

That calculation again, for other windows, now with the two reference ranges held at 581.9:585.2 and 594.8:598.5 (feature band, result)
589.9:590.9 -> 0.07 mag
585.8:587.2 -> 0.06 mag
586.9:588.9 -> 0.09 mag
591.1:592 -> 0.12 mag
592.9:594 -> -0.01 mag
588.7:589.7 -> 0.31 mag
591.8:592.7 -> 0.02 mag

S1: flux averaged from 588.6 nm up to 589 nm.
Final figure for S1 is 0.831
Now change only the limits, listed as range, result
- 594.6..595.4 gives 1.04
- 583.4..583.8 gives 1.16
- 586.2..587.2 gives 1.06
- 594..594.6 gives 0.953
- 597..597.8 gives 1.09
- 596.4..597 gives 1.06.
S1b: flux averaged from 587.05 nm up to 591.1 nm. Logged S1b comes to 0.933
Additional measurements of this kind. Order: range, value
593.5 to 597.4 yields 1.03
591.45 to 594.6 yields 1.01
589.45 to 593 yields 0.958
